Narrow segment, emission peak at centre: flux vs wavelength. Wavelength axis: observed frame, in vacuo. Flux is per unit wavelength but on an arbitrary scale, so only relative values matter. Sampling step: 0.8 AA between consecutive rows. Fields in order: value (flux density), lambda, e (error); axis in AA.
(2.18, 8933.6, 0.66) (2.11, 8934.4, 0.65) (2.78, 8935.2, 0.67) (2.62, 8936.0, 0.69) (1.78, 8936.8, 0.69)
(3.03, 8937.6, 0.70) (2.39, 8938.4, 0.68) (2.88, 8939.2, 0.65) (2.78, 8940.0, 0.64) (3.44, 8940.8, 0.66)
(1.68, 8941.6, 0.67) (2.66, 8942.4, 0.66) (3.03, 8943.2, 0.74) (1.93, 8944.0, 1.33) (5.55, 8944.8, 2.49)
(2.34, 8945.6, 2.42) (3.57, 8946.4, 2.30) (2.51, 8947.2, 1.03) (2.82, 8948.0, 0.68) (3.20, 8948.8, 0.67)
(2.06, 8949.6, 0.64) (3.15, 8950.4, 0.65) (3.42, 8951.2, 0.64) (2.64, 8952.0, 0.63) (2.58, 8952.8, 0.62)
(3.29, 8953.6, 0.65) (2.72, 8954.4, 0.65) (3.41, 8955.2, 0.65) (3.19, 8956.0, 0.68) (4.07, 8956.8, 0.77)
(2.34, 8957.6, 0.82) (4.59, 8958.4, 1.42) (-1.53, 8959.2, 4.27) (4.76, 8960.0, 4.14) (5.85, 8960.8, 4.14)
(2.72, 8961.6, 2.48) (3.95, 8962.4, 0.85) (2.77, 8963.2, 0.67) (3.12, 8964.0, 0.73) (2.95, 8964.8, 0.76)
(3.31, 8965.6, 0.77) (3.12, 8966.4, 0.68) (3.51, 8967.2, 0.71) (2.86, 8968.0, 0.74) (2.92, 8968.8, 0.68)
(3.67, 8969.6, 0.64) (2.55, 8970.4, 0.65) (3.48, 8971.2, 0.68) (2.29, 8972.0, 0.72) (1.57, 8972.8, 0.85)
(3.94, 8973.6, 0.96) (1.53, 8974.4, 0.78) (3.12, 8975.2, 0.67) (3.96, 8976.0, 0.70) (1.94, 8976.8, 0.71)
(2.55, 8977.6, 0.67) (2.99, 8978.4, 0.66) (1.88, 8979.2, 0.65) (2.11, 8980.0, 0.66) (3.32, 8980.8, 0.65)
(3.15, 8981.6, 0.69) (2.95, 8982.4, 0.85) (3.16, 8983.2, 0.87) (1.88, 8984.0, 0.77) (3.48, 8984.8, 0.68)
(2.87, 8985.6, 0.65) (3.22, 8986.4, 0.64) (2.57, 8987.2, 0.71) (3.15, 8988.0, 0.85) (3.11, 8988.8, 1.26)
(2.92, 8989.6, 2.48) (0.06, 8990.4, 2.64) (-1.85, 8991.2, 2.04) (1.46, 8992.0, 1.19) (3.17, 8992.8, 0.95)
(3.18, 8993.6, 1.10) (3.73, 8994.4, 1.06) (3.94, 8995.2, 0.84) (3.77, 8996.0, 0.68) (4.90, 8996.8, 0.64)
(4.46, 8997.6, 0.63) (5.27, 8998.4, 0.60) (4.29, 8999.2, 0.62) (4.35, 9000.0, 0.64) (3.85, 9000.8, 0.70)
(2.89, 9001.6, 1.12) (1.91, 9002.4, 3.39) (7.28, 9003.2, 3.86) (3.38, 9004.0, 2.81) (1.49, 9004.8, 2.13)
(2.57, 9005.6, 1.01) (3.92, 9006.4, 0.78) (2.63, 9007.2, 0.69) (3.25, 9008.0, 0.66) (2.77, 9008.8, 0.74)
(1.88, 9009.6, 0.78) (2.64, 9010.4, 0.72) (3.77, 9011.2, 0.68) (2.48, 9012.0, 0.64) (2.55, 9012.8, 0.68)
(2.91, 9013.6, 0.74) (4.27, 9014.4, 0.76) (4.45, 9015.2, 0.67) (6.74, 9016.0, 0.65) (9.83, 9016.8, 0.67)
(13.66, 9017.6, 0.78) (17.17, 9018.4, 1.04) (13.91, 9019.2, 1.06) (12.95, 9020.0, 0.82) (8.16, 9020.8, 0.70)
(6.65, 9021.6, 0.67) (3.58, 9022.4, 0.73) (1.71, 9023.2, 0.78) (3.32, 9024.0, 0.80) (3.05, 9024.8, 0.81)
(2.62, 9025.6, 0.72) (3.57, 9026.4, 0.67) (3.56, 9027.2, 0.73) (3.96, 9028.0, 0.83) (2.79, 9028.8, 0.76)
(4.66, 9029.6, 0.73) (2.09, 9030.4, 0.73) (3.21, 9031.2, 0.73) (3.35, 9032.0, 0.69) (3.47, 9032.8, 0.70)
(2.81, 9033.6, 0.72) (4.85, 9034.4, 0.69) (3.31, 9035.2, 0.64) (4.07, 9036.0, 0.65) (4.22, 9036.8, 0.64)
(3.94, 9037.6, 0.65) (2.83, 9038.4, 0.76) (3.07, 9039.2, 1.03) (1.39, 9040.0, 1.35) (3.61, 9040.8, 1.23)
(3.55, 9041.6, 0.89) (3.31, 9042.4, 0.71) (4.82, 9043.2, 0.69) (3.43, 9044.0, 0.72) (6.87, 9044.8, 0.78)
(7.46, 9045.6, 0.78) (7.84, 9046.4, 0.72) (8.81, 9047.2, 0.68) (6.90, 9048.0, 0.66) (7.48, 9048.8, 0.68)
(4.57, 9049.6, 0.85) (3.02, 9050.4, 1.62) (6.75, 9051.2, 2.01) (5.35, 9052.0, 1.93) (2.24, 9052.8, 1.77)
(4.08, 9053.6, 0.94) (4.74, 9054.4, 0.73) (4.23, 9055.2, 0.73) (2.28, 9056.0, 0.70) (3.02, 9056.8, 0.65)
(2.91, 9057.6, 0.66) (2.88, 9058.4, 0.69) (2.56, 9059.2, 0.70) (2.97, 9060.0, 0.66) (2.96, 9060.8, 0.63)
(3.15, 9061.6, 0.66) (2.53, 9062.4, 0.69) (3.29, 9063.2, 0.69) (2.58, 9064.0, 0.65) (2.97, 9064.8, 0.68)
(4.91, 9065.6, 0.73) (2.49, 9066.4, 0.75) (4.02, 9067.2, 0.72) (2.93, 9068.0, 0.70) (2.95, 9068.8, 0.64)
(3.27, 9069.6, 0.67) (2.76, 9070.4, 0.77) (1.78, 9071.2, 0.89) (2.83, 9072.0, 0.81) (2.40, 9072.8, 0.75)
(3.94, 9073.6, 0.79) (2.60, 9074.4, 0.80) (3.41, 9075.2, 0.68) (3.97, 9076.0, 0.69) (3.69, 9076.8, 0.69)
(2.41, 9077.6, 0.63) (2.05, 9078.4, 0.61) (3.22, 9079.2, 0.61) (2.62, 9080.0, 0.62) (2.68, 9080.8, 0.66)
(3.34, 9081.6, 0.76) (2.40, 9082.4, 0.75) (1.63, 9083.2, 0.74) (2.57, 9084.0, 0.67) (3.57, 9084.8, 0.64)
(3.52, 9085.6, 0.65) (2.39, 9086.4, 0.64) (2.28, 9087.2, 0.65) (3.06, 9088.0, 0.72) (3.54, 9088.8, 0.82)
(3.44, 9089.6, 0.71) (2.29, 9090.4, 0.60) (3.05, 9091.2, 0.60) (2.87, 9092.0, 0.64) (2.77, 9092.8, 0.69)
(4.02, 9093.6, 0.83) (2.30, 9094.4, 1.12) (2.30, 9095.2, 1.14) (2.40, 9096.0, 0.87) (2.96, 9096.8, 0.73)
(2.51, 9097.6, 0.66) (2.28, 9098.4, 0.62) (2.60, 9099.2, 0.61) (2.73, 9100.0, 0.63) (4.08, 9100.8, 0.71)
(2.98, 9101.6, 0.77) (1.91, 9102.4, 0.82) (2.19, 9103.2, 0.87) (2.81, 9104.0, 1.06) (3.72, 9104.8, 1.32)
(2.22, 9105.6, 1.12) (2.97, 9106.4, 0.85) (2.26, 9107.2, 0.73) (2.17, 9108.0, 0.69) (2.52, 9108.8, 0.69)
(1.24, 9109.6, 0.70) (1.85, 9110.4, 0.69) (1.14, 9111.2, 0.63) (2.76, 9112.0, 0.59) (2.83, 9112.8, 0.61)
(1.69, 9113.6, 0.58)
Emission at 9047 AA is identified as [N II] 6583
